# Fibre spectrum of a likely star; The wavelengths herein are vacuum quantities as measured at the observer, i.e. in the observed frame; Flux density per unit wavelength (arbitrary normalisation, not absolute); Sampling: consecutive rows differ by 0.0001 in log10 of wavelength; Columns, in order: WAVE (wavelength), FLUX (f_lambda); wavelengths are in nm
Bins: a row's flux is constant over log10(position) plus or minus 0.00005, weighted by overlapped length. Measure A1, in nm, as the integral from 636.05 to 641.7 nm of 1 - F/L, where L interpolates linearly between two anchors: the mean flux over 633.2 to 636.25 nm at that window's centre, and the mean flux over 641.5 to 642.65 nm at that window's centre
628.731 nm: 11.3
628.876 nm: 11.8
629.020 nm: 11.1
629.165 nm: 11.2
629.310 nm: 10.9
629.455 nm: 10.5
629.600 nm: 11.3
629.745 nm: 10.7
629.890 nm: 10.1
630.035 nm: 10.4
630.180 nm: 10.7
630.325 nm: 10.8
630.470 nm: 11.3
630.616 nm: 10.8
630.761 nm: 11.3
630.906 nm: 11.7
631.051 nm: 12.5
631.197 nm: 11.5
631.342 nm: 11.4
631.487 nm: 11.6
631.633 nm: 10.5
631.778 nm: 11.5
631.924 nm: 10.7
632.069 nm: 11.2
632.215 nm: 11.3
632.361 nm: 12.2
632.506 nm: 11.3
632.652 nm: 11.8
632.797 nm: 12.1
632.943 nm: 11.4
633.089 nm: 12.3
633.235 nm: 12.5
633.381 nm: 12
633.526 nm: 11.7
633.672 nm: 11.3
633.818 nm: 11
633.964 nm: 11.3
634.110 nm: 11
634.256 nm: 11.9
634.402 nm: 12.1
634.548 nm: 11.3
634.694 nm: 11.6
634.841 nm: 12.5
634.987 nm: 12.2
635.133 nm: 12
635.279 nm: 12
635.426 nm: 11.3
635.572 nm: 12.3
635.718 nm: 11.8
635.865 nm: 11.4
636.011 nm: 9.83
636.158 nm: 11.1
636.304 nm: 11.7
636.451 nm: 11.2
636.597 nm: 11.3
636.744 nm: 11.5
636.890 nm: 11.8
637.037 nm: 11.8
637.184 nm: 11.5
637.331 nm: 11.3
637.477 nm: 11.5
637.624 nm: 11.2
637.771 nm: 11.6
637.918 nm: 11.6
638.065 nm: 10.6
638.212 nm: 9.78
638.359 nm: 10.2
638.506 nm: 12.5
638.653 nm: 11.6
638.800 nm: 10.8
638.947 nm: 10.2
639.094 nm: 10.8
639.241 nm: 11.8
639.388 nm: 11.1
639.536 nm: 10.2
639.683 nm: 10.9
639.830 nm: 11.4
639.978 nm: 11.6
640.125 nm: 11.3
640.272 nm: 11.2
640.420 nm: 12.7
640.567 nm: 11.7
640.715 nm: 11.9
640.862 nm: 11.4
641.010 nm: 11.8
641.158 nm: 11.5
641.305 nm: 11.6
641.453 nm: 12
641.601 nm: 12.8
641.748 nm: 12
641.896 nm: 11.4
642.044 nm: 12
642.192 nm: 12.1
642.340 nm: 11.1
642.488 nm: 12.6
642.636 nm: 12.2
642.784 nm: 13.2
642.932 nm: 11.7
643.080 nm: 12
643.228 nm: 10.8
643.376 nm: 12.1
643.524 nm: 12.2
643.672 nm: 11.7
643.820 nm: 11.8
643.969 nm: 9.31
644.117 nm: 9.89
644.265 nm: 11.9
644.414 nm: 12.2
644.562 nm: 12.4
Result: 0.22 nm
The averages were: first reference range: 11.6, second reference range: 12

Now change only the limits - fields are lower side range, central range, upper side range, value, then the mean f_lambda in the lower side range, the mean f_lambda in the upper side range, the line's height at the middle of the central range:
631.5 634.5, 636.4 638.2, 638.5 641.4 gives 0.01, 11.6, 11.4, 11.4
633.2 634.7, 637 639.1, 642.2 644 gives 0.10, 11.6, 11.8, 11.7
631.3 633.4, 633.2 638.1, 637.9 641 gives -0.06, 11.6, 11.2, 11.4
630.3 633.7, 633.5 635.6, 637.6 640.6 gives -0.05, 11.5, 11.2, 11.4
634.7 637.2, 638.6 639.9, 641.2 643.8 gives 0.09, 11.6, 12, 11.8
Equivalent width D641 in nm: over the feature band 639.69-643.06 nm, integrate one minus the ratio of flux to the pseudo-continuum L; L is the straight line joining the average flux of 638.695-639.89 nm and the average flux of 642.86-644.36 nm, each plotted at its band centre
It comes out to -0.22 nm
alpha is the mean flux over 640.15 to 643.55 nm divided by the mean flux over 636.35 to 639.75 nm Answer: 1.07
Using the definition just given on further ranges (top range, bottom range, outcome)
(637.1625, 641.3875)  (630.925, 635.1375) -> 0.97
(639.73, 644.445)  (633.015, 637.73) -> 1.01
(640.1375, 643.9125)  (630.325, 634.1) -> 1.03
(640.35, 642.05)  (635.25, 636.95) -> 1.04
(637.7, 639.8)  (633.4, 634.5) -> 0.96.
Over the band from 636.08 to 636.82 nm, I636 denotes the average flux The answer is 11.4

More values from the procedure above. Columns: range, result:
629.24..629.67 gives 10.9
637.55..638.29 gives 10.9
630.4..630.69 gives 11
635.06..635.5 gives 11.8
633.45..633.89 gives 11.4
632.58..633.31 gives 12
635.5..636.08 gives 11.3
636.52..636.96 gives 11.5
